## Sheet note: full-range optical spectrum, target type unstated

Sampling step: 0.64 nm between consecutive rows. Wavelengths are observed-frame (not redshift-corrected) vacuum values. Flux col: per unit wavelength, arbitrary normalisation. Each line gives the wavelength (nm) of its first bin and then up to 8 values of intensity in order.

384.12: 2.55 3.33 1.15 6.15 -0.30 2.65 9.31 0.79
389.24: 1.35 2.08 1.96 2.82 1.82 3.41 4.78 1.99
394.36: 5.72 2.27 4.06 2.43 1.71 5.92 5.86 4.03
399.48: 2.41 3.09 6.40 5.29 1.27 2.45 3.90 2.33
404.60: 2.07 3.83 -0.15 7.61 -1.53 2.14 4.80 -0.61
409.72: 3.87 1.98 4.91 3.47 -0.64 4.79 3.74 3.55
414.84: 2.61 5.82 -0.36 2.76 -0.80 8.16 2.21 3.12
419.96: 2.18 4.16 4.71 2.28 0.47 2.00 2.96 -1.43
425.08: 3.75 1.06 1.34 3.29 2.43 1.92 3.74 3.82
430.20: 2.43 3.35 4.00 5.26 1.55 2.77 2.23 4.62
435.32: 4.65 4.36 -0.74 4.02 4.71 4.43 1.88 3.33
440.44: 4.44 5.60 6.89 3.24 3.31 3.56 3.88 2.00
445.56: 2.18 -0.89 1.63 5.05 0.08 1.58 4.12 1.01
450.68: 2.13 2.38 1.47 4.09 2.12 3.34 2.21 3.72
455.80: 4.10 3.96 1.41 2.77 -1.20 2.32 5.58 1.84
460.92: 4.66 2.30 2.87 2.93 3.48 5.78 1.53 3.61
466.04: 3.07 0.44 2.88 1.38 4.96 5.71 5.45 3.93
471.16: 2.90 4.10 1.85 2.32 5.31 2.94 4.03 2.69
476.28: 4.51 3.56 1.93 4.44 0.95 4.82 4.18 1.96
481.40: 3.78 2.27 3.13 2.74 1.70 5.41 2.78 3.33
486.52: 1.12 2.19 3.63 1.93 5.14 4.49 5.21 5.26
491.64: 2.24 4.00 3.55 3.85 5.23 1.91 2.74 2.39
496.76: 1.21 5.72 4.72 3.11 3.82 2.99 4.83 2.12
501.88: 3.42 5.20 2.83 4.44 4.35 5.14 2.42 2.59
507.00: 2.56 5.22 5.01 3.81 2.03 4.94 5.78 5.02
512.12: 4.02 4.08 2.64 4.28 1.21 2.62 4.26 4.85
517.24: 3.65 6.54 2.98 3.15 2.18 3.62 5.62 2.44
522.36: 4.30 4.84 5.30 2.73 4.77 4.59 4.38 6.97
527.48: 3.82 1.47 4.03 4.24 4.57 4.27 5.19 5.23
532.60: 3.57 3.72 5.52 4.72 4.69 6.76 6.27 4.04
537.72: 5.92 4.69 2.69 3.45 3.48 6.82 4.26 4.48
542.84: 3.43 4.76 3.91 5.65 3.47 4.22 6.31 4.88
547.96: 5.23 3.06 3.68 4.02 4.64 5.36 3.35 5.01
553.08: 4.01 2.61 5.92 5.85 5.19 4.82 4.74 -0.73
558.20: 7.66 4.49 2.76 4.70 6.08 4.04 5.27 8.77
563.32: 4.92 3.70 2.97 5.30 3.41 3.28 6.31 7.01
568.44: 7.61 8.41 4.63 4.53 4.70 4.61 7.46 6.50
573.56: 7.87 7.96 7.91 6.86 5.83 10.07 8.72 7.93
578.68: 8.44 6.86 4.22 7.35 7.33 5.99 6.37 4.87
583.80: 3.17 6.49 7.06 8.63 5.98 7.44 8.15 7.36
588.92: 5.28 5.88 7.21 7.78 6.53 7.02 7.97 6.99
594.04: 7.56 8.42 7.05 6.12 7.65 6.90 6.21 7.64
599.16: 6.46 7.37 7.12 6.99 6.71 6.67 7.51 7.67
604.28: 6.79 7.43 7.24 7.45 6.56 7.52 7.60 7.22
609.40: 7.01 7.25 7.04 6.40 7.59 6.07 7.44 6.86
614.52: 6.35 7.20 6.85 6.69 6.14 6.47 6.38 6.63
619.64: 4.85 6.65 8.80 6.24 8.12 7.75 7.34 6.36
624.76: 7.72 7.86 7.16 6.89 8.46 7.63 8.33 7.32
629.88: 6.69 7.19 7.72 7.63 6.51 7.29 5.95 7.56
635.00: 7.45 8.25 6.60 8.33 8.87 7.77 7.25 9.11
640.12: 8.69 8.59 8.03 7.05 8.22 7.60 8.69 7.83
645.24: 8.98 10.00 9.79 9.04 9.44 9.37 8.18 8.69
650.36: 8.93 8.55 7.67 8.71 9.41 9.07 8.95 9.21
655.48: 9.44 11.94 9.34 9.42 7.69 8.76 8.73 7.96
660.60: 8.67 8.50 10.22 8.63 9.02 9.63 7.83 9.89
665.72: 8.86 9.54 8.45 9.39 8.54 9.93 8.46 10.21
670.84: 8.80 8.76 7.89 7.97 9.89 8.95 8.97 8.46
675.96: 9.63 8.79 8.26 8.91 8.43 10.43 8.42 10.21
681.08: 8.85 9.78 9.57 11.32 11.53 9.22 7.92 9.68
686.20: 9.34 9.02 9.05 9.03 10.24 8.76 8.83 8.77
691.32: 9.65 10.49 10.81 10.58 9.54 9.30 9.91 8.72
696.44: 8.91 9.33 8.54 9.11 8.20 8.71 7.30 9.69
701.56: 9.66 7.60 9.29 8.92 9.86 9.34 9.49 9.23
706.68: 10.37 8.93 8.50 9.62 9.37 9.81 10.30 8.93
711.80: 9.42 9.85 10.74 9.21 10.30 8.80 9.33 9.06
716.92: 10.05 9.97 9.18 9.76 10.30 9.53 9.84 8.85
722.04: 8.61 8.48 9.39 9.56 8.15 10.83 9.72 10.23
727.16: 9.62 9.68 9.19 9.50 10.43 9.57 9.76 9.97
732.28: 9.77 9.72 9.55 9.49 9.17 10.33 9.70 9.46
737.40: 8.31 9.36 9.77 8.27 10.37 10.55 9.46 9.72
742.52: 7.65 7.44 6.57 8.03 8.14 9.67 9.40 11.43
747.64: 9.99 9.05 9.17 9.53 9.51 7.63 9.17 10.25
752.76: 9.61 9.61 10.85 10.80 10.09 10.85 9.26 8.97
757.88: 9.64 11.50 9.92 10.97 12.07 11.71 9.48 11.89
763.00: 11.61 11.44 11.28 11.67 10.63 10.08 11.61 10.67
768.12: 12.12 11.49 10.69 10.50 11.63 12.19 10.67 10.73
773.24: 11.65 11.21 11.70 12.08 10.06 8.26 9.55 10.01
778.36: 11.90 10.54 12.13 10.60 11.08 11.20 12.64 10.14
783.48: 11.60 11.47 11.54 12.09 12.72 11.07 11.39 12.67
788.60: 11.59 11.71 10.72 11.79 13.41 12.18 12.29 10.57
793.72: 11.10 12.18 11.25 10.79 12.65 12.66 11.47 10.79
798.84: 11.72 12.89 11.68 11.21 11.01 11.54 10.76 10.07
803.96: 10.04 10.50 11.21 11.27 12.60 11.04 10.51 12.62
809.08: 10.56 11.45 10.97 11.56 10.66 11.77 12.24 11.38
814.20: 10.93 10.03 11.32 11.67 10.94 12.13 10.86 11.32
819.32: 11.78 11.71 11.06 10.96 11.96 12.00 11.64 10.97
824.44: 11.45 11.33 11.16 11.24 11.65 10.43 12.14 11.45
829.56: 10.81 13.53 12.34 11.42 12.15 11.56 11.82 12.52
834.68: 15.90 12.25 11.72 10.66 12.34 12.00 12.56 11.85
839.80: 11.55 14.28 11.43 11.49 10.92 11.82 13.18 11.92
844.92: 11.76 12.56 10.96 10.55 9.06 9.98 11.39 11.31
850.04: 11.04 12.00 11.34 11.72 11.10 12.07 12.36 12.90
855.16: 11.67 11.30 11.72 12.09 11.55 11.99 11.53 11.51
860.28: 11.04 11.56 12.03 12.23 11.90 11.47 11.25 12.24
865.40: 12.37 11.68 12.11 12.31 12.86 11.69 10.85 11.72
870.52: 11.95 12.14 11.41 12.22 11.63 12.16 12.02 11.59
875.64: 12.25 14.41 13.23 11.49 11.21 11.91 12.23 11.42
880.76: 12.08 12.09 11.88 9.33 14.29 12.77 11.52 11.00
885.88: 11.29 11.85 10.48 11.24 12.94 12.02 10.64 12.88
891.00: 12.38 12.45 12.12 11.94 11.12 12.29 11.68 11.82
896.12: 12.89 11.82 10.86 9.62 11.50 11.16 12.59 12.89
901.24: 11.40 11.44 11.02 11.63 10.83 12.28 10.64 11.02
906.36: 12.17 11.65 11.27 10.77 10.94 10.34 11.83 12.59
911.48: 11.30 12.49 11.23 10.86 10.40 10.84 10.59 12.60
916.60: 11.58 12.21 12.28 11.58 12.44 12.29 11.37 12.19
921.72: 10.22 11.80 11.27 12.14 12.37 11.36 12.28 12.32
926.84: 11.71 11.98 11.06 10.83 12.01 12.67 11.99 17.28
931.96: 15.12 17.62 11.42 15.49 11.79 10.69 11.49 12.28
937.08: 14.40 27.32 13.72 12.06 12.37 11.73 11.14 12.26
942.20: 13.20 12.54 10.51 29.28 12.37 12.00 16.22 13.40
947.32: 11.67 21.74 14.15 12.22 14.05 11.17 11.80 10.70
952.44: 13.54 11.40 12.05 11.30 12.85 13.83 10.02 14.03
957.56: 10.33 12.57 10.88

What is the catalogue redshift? 0.437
